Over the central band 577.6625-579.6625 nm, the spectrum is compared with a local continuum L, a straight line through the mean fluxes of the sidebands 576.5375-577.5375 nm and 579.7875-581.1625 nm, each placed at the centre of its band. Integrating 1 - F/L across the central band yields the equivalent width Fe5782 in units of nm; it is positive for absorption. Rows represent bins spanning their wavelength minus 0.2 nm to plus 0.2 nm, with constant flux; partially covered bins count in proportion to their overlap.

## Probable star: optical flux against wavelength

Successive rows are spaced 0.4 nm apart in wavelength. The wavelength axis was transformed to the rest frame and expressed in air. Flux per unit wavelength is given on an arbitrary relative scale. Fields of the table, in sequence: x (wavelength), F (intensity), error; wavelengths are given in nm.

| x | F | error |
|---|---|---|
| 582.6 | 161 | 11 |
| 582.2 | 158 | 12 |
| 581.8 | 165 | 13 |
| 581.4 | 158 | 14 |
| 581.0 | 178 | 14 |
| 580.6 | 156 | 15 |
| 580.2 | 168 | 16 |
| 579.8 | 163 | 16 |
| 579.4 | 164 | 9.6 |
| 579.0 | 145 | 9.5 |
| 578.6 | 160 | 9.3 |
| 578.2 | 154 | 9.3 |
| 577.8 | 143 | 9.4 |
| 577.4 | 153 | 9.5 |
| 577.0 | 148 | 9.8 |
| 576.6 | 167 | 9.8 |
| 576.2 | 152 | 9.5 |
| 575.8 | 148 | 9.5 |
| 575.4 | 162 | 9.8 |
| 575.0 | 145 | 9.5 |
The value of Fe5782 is 0.08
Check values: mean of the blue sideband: 155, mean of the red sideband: 166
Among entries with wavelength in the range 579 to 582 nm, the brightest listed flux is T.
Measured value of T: 178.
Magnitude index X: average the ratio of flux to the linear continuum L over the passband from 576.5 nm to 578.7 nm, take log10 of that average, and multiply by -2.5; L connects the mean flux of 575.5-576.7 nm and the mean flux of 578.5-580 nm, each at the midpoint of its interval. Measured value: 0.02 mag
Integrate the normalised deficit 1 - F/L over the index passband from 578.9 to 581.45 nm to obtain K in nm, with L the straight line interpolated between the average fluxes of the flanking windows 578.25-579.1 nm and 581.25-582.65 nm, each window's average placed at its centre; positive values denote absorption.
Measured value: -0.09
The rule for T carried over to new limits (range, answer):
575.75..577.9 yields 167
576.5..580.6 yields 168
